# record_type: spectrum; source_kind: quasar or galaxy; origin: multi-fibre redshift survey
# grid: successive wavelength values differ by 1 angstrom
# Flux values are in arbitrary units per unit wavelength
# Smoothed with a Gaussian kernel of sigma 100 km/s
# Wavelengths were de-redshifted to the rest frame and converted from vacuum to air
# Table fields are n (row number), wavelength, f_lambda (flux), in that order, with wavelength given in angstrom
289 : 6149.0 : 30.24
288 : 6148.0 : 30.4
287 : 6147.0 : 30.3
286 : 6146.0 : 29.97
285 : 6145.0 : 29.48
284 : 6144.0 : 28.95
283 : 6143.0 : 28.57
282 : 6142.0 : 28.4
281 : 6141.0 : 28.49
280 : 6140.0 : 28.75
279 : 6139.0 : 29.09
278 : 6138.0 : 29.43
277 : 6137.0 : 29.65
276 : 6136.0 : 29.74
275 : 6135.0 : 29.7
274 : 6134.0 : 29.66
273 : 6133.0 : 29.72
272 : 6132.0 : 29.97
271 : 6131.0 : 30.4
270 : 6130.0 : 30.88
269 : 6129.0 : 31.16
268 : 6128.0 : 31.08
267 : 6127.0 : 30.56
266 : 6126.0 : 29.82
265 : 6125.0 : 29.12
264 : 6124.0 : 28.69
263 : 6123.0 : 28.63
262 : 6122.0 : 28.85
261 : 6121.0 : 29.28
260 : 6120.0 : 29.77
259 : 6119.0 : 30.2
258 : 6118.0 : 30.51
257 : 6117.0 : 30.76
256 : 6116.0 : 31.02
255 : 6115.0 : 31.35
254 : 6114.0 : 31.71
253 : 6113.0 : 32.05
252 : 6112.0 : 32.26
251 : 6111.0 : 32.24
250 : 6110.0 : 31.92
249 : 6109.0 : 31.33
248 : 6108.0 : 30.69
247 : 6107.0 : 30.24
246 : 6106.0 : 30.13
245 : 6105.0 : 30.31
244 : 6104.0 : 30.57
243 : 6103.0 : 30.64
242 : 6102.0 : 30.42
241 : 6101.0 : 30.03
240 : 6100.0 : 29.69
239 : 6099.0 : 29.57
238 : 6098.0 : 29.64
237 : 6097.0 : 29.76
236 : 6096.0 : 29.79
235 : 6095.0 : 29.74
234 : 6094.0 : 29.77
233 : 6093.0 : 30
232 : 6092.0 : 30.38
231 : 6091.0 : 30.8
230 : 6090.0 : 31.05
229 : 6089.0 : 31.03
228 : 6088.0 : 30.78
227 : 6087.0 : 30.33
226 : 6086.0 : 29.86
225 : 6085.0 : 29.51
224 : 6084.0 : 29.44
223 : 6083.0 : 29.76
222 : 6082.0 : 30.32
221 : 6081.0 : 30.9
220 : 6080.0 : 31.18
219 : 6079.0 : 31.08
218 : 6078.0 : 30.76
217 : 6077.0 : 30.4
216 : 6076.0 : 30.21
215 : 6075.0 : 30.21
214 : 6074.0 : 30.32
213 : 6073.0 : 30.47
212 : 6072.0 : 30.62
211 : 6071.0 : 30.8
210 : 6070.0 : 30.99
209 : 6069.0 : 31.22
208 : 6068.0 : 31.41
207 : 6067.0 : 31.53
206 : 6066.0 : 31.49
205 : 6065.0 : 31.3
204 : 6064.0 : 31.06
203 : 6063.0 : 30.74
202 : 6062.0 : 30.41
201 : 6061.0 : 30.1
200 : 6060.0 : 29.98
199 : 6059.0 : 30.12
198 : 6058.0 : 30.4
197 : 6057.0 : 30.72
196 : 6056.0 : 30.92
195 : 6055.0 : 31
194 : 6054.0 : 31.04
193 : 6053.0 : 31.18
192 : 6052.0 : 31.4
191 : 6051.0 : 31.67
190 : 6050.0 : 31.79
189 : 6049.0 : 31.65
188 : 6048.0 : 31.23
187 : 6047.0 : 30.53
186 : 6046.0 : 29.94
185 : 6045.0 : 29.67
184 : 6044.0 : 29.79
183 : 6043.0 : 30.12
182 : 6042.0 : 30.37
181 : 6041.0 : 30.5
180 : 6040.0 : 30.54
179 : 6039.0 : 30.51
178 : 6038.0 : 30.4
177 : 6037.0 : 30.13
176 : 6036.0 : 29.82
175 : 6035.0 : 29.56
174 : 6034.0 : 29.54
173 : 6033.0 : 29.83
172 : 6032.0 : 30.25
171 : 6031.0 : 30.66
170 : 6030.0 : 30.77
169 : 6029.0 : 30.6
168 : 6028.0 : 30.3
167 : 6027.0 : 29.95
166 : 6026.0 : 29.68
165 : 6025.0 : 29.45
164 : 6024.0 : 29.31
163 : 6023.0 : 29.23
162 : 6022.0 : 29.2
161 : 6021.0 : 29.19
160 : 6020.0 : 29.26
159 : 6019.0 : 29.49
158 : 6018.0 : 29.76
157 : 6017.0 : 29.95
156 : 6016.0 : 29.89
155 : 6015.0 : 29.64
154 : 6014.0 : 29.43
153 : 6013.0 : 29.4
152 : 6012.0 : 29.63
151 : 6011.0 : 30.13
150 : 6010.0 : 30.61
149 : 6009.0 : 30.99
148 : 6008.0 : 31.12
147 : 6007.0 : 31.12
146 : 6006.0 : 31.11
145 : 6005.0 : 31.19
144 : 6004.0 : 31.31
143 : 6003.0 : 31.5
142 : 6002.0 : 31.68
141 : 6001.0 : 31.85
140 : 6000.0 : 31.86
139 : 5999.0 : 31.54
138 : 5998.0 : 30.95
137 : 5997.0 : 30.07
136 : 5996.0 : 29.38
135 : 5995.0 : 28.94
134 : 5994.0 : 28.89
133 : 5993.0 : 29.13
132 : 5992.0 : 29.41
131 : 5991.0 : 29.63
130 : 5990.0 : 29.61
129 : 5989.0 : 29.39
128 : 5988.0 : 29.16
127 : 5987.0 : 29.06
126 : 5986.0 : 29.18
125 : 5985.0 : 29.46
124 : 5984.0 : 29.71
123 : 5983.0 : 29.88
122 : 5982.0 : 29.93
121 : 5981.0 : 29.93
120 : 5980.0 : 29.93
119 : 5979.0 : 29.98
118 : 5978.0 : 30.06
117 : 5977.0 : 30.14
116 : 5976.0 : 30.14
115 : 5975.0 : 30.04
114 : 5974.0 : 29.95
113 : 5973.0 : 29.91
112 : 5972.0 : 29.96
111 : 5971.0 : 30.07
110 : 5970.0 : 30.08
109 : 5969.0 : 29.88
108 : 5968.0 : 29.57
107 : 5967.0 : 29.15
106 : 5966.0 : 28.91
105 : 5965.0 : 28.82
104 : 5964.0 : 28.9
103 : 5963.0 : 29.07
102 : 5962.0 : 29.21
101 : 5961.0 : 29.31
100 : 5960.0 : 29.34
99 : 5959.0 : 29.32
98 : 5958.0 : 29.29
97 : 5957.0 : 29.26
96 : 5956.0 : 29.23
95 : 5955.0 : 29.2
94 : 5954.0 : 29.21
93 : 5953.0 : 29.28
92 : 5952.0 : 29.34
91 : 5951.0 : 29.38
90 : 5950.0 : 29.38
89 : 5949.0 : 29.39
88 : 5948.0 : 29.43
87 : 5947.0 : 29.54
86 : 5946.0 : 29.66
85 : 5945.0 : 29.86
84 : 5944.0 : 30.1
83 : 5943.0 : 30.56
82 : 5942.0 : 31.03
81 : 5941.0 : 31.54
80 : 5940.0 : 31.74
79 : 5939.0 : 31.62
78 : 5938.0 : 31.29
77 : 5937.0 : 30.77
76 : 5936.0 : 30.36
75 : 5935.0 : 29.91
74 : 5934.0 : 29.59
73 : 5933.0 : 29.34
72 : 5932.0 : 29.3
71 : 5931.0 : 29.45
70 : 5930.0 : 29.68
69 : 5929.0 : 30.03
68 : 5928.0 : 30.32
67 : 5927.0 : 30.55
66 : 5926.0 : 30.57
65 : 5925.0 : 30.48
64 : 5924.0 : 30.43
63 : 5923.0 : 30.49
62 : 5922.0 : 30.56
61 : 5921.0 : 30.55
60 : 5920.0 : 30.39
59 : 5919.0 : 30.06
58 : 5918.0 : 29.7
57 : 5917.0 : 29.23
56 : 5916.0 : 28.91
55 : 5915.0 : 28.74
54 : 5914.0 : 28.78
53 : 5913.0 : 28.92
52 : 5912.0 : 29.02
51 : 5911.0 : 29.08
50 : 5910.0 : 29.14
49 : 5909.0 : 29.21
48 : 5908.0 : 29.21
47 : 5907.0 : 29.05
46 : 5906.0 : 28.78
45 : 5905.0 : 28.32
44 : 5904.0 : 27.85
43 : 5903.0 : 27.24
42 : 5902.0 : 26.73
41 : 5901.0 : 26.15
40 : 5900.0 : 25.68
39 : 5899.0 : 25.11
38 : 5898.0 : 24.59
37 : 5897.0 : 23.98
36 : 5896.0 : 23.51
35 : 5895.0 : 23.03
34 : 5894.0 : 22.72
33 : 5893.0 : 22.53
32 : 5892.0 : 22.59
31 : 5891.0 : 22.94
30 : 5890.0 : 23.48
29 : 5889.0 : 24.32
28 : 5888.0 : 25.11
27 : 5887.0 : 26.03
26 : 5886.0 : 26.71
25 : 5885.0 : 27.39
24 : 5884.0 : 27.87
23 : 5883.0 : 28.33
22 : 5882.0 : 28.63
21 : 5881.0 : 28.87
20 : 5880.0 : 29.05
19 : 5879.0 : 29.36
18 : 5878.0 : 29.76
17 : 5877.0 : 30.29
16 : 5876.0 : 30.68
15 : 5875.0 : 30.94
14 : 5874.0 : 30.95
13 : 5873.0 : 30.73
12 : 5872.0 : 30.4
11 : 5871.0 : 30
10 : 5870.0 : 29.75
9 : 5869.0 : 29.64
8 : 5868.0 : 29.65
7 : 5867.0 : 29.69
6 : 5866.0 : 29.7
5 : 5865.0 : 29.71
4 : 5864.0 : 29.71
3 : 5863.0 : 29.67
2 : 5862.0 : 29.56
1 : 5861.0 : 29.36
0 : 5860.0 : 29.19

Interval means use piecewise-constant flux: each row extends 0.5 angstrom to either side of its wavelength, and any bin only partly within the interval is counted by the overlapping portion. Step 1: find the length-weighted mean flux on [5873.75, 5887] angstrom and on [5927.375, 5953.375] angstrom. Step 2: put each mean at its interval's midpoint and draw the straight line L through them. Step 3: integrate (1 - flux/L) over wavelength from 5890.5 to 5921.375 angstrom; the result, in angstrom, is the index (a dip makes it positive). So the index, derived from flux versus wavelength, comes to 2.4 angstrom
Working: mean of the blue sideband 29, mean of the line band 27.1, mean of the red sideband 30.1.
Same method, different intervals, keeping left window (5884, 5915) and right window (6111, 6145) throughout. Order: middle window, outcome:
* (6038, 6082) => -2.8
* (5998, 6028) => -2.3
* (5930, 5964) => -3.4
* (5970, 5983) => -1.2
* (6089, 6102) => -0.3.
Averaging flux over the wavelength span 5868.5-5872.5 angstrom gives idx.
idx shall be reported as 29.9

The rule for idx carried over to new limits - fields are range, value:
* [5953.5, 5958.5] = 29.2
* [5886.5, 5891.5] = 24.4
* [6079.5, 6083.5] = 30.5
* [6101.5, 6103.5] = 30.5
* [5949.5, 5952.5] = 29.4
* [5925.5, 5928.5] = 30.5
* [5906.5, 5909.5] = 29.2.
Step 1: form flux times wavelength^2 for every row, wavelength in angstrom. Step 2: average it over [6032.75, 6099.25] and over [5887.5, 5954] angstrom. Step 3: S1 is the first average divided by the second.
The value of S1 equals 1.12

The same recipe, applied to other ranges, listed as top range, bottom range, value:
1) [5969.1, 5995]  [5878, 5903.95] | 1.19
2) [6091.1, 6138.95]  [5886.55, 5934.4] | 1.17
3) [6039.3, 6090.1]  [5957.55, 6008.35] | 1.05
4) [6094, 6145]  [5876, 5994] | 1.11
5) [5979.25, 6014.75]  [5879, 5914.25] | 1.17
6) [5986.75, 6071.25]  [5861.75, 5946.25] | 1.10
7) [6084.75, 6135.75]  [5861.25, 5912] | 1.18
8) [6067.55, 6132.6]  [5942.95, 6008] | 1.06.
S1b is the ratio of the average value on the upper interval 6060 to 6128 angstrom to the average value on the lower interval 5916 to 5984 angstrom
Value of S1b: 1.02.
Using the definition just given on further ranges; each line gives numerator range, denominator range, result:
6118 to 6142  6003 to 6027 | 0.99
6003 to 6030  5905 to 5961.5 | 1.01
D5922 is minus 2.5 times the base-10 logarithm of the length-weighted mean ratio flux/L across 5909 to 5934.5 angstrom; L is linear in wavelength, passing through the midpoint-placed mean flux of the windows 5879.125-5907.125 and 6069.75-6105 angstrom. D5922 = -0.12 mag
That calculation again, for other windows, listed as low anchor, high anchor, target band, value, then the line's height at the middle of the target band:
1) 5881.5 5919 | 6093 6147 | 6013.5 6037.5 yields -0.04 mag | 28.7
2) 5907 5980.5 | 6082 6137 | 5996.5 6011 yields -0.04 mag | 30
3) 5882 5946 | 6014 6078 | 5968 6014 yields -0.02 mag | 29.5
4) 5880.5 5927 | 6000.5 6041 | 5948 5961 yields -0.02 mag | 28.6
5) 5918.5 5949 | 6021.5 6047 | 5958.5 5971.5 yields 0.03 mag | 30.2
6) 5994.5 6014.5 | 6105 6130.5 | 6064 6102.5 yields 0.01 mag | 30.6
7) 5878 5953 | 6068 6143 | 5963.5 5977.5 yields -0.03 mag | 29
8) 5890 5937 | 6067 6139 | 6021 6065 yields -0.03 mag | 29.6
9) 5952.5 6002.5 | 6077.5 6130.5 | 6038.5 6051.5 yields -0.02 mag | 30.1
